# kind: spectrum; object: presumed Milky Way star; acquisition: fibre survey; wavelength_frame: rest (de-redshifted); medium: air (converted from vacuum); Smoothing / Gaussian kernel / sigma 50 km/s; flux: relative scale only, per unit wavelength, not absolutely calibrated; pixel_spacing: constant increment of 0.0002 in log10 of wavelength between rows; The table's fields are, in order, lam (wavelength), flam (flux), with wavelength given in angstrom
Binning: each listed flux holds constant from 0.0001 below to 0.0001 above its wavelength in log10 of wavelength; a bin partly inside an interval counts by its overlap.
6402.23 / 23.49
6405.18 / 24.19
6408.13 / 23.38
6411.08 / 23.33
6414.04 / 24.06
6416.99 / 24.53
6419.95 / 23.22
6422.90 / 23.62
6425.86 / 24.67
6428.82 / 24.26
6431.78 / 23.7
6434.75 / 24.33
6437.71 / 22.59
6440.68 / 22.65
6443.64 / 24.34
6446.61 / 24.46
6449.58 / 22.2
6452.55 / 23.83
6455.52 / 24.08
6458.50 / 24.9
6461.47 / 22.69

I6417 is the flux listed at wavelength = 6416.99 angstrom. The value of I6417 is 24.53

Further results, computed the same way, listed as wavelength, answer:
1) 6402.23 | 23.49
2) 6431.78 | 23.7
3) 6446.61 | 24.46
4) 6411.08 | 23.33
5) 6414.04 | 24.06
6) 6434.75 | 24.33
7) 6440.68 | 22.65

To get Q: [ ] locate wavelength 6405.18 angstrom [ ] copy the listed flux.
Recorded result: 24.19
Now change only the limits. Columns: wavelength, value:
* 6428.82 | 24.26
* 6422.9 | 23.62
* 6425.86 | 24.67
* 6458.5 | 24.9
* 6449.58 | 22.2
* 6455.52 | 24.08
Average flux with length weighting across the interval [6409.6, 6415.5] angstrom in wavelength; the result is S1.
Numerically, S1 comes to 23.7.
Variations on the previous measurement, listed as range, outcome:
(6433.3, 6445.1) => 23.5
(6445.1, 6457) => 23.6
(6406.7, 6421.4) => 23.7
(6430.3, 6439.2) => 23.5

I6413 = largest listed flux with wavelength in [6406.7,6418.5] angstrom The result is 24.53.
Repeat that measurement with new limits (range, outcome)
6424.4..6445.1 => 24.67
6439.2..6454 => 24.46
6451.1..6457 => 24.08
